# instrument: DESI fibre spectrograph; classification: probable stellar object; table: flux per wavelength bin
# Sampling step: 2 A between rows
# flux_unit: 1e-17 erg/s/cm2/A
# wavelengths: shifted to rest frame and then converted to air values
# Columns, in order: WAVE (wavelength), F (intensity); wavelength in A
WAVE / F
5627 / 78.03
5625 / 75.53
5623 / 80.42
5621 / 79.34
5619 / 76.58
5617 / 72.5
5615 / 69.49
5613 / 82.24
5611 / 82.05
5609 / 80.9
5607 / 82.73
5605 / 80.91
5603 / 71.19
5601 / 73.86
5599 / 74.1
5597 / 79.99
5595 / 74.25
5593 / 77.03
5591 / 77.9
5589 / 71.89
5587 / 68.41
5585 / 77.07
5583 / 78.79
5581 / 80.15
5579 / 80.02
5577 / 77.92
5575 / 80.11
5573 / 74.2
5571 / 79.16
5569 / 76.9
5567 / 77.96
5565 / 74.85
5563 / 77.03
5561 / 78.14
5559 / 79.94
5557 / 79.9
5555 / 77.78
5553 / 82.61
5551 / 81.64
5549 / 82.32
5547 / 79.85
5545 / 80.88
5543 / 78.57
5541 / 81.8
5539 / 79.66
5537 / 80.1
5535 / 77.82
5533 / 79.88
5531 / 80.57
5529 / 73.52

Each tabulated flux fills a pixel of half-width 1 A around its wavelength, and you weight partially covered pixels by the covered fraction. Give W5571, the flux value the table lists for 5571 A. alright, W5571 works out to 79.16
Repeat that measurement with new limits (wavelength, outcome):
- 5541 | 81.8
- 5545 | 80.88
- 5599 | 74.1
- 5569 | 76.9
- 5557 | 79.9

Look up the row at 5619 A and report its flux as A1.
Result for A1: 76.58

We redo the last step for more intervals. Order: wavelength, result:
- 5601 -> 73.86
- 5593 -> 77.03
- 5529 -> 73.52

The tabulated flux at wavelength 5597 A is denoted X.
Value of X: 79.99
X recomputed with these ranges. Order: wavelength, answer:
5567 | 77.96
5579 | 80.02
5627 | 78.03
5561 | 78.14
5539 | 79.66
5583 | 78.79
